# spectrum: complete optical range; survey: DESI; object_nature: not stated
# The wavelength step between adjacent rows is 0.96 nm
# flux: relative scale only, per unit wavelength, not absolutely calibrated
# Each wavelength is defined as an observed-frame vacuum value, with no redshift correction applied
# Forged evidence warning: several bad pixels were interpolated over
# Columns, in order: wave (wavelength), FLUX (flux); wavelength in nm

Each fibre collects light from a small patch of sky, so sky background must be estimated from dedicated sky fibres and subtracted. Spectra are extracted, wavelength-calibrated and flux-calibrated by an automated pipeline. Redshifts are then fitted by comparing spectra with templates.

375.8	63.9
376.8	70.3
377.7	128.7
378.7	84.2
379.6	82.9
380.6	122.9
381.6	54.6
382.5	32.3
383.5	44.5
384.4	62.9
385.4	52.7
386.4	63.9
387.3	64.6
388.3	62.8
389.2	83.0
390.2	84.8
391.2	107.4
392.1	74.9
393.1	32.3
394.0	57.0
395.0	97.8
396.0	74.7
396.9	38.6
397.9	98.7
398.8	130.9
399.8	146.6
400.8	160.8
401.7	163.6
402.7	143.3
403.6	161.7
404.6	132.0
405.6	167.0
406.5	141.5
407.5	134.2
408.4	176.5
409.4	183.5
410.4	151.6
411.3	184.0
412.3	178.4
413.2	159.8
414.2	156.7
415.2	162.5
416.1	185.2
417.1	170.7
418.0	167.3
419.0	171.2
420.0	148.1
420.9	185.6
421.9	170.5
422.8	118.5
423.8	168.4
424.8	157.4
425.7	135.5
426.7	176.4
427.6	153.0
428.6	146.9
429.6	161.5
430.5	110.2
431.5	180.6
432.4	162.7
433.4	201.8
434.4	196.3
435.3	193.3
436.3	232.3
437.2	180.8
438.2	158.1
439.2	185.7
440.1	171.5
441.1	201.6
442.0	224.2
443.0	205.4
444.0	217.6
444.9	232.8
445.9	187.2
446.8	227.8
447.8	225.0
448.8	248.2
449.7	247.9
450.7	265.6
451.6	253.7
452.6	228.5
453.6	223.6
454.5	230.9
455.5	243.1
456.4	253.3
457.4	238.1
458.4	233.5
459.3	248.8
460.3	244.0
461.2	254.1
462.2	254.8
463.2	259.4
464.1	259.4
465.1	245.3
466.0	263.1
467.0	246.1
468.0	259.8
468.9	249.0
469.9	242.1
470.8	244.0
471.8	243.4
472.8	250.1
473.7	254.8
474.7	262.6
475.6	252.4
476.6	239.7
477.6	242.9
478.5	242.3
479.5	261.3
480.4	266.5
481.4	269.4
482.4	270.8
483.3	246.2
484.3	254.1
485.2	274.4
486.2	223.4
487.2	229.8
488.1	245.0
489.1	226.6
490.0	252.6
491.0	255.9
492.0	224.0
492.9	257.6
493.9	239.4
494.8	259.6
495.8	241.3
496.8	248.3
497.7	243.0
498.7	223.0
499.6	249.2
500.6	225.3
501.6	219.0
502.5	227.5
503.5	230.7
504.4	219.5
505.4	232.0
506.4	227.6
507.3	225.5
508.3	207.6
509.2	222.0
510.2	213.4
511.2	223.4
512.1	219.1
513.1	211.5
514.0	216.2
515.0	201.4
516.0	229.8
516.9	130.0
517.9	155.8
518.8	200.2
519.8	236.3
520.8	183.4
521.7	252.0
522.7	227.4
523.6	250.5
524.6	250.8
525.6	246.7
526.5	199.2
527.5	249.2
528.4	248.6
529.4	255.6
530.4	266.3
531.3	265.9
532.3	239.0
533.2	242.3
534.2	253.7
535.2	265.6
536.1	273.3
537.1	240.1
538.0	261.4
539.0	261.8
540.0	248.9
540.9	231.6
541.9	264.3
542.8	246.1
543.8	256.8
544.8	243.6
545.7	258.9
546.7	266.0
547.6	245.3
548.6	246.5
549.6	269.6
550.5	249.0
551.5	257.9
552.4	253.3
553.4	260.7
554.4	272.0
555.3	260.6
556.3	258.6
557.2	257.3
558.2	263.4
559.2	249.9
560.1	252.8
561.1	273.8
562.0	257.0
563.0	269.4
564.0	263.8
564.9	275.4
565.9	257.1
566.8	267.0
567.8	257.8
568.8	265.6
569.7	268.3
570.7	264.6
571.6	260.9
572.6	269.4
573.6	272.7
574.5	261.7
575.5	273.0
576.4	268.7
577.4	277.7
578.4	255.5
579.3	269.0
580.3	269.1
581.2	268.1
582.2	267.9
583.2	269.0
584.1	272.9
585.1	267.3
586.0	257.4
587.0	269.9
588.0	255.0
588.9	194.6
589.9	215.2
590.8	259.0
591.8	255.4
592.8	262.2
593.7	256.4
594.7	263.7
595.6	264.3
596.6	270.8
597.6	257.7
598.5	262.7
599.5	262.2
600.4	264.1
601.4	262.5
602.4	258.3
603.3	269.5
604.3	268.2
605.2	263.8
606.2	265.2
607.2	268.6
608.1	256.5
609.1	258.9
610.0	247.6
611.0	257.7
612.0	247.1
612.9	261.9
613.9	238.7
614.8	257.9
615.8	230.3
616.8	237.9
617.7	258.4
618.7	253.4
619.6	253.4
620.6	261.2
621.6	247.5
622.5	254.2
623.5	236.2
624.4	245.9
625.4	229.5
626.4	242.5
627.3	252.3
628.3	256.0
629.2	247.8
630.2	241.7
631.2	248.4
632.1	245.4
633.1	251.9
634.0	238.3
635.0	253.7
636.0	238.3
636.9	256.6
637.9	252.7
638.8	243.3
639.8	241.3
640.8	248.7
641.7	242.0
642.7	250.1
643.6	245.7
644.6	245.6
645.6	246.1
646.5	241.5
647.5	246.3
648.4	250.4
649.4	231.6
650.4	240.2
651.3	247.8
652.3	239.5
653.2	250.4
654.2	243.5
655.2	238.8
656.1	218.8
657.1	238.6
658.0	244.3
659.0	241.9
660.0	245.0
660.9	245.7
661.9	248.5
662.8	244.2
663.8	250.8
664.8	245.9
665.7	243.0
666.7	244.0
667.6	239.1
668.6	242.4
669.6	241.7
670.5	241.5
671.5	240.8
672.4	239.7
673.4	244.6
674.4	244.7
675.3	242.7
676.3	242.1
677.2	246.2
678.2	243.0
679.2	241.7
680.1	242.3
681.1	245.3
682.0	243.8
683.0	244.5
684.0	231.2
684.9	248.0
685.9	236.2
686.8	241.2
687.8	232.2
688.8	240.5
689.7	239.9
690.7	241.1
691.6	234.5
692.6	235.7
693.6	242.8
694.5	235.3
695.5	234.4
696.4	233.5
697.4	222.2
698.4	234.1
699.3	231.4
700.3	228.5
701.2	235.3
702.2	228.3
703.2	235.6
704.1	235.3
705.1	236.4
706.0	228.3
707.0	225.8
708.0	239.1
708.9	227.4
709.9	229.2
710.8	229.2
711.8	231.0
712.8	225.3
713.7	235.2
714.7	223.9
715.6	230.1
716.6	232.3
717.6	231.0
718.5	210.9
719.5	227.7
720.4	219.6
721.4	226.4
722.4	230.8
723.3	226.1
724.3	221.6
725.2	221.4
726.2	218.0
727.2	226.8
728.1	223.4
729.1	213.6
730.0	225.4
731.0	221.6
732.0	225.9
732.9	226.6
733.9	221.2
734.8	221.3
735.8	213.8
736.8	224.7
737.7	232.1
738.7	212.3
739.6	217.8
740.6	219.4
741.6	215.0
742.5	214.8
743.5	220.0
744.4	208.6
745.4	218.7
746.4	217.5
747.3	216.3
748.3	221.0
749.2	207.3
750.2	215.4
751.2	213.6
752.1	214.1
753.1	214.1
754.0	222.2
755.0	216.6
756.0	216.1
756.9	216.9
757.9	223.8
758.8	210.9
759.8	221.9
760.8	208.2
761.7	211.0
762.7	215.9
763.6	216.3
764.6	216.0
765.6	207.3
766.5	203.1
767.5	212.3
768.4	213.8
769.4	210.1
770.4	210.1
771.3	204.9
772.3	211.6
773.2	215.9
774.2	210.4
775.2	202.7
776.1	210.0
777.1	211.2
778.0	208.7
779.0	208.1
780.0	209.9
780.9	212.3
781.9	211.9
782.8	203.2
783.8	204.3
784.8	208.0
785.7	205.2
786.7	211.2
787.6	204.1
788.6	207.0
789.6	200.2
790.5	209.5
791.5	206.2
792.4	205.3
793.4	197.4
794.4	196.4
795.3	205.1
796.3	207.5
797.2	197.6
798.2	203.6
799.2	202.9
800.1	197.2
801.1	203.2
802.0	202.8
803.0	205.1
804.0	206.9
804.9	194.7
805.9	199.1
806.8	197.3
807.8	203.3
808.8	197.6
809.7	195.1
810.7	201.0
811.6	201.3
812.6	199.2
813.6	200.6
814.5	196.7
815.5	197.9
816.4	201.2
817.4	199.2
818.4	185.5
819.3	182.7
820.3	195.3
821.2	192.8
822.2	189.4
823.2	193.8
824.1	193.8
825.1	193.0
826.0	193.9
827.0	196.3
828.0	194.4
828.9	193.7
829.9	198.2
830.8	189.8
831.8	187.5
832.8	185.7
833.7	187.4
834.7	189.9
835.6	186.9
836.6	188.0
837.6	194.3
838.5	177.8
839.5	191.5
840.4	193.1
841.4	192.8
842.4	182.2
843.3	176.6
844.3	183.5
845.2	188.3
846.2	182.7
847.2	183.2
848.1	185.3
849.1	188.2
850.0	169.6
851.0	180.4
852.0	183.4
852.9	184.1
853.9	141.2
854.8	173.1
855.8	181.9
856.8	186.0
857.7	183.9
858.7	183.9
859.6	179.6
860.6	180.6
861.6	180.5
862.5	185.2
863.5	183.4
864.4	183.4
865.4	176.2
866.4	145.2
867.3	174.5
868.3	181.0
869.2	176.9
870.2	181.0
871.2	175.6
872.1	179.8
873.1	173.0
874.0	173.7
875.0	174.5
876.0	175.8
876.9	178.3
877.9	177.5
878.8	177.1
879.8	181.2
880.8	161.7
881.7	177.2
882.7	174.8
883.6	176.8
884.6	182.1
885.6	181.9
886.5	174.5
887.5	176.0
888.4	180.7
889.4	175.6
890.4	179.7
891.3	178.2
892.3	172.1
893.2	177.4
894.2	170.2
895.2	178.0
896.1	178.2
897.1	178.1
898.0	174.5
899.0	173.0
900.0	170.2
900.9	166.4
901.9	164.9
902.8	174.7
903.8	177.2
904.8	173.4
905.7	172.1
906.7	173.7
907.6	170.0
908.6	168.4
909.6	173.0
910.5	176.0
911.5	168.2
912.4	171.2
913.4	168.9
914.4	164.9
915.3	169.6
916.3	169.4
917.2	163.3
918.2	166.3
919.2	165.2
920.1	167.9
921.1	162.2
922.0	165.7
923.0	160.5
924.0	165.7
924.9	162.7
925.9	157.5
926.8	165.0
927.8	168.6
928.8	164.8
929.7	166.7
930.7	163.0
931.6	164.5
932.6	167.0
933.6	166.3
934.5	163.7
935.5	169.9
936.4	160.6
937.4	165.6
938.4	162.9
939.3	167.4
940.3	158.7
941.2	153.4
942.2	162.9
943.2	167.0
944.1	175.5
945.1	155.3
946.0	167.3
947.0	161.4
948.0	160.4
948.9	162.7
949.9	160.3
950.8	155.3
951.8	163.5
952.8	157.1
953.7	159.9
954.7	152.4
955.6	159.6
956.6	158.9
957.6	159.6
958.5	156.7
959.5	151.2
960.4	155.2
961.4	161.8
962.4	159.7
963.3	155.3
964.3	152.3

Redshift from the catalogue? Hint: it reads 0.000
